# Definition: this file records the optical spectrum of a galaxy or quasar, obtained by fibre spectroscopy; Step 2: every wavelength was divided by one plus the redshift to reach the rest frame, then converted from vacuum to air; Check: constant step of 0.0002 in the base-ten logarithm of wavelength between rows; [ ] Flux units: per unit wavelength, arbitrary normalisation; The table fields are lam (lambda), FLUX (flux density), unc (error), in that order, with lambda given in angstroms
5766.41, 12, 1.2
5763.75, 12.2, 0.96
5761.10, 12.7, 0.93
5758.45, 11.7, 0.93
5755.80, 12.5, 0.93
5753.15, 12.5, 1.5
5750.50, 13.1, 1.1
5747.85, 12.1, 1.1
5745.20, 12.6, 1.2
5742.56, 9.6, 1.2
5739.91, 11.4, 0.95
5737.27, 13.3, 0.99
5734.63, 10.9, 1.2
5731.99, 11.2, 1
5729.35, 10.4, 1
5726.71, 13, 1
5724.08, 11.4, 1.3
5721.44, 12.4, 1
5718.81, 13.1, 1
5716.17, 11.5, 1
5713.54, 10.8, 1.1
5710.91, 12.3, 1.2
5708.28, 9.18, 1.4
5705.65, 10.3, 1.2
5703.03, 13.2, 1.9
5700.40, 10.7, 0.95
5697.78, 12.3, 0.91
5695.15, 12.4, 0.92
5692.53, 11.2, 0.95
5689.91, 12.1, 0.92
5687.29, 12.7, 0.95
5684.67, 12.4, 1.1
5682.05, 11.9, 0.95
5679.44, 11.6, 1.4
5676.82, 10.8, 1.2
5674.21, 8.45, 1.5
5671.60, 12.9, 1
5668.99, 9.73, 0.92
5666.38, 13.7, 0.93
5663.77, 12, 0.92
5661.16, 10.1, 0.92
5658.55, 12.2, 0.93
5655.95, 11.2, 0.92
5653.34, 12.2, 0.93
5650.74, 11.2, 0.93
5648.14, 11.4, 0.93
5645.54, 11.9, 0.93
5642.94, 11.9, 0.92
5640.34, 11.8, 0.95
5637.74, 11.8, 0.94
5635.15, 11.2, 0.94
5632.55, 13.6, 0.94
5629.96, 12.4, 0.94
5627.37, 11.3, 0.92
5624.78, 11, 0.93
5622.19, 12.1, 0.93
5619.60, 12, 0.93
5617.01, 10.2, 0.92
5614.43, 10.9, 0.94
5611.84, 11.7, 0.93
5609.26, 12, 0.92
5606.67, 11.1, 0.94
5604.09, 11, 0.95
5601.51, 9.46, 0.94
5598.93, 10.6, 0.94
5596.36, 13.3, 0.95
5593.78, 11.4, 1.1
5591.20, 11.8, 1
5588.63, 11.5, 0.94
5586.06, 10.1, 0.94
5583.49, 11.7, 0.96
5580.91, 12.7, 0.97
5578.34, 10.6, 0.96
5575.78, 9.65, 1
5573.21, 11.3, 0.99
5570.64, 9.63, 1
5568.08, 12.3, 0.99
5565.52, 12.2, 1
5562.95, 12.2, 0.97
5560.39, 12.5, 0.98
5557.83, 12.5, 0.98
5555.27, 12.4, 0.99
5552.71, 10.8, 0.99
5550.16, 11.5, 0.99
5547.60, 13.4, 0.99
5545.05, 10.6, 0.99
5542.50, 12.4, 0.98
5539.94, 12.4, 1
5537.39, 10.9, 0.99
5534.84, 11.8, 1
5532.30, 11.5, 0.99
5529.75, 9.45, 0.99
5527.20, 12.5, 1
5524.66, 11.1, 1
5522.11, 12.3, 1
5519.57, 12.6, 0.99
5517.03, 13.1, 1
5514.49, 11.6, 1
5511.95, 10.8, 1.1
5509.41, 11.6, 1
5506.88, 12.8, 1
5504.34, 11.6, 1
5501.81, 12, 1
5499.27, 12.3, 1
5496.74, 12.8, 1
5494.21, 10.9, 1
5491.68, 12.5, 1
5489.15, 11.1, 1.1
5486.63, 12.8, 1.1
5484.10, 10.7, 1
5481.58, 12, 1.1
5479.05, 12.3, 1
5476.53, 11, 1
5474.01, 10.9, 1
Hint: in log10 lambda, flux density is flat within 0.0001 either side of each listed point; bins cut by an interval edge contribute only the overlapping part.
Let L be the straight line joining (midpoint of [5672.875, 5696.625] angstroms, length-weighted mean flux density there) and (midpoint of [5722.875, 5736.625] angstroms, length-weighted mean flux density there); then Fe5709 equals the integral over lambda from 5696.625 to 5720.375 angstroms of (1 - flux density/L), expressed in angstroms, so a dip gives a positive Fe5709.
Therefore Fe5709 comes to 0.01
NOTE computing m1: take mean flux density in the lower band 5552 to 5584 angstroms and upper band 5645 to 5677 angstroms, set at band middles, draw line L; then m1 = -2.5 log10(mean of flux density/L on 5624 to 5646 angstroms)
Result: -0.04 mag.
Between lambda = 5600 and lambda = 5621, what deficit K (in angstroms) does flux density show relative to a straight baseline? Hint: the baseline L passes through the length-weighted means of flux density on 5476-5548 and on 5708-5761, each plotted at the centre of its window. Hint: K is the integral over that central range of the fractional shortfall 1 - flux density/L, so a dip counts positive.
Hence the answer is 1.4 angstroms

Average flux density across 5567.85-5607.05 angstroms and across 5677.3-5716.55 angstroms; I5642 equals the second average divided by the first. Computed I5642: 1.0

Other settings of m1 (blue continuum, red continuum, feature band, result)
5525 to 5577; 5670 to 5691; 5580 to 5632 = 0.01 mag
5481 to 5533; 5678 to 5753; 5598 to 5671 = 0.03 mag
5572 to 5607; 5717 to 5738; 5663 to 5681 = 0.03 mag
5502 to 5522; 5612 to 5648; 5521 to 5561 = 0.02 mag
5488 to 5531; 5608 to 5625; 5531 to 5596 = 0.00 mag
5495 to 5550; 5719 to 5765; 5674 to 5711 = 0.04 mag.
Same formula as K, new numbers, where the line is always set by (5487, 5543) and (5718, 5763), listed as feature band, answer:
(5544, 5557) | 0.07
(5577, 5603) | 1.25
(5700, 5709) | 0.75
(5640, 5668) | 0.39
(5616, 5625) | 0.38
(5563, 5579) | 1.09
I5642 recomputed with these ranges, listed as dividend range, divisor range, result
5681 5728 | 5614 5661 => 1.01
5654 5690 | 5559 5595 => 1.01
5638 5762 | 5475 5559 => 0.99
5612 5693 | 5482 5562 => 0.98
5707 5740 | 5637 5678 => 1.01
